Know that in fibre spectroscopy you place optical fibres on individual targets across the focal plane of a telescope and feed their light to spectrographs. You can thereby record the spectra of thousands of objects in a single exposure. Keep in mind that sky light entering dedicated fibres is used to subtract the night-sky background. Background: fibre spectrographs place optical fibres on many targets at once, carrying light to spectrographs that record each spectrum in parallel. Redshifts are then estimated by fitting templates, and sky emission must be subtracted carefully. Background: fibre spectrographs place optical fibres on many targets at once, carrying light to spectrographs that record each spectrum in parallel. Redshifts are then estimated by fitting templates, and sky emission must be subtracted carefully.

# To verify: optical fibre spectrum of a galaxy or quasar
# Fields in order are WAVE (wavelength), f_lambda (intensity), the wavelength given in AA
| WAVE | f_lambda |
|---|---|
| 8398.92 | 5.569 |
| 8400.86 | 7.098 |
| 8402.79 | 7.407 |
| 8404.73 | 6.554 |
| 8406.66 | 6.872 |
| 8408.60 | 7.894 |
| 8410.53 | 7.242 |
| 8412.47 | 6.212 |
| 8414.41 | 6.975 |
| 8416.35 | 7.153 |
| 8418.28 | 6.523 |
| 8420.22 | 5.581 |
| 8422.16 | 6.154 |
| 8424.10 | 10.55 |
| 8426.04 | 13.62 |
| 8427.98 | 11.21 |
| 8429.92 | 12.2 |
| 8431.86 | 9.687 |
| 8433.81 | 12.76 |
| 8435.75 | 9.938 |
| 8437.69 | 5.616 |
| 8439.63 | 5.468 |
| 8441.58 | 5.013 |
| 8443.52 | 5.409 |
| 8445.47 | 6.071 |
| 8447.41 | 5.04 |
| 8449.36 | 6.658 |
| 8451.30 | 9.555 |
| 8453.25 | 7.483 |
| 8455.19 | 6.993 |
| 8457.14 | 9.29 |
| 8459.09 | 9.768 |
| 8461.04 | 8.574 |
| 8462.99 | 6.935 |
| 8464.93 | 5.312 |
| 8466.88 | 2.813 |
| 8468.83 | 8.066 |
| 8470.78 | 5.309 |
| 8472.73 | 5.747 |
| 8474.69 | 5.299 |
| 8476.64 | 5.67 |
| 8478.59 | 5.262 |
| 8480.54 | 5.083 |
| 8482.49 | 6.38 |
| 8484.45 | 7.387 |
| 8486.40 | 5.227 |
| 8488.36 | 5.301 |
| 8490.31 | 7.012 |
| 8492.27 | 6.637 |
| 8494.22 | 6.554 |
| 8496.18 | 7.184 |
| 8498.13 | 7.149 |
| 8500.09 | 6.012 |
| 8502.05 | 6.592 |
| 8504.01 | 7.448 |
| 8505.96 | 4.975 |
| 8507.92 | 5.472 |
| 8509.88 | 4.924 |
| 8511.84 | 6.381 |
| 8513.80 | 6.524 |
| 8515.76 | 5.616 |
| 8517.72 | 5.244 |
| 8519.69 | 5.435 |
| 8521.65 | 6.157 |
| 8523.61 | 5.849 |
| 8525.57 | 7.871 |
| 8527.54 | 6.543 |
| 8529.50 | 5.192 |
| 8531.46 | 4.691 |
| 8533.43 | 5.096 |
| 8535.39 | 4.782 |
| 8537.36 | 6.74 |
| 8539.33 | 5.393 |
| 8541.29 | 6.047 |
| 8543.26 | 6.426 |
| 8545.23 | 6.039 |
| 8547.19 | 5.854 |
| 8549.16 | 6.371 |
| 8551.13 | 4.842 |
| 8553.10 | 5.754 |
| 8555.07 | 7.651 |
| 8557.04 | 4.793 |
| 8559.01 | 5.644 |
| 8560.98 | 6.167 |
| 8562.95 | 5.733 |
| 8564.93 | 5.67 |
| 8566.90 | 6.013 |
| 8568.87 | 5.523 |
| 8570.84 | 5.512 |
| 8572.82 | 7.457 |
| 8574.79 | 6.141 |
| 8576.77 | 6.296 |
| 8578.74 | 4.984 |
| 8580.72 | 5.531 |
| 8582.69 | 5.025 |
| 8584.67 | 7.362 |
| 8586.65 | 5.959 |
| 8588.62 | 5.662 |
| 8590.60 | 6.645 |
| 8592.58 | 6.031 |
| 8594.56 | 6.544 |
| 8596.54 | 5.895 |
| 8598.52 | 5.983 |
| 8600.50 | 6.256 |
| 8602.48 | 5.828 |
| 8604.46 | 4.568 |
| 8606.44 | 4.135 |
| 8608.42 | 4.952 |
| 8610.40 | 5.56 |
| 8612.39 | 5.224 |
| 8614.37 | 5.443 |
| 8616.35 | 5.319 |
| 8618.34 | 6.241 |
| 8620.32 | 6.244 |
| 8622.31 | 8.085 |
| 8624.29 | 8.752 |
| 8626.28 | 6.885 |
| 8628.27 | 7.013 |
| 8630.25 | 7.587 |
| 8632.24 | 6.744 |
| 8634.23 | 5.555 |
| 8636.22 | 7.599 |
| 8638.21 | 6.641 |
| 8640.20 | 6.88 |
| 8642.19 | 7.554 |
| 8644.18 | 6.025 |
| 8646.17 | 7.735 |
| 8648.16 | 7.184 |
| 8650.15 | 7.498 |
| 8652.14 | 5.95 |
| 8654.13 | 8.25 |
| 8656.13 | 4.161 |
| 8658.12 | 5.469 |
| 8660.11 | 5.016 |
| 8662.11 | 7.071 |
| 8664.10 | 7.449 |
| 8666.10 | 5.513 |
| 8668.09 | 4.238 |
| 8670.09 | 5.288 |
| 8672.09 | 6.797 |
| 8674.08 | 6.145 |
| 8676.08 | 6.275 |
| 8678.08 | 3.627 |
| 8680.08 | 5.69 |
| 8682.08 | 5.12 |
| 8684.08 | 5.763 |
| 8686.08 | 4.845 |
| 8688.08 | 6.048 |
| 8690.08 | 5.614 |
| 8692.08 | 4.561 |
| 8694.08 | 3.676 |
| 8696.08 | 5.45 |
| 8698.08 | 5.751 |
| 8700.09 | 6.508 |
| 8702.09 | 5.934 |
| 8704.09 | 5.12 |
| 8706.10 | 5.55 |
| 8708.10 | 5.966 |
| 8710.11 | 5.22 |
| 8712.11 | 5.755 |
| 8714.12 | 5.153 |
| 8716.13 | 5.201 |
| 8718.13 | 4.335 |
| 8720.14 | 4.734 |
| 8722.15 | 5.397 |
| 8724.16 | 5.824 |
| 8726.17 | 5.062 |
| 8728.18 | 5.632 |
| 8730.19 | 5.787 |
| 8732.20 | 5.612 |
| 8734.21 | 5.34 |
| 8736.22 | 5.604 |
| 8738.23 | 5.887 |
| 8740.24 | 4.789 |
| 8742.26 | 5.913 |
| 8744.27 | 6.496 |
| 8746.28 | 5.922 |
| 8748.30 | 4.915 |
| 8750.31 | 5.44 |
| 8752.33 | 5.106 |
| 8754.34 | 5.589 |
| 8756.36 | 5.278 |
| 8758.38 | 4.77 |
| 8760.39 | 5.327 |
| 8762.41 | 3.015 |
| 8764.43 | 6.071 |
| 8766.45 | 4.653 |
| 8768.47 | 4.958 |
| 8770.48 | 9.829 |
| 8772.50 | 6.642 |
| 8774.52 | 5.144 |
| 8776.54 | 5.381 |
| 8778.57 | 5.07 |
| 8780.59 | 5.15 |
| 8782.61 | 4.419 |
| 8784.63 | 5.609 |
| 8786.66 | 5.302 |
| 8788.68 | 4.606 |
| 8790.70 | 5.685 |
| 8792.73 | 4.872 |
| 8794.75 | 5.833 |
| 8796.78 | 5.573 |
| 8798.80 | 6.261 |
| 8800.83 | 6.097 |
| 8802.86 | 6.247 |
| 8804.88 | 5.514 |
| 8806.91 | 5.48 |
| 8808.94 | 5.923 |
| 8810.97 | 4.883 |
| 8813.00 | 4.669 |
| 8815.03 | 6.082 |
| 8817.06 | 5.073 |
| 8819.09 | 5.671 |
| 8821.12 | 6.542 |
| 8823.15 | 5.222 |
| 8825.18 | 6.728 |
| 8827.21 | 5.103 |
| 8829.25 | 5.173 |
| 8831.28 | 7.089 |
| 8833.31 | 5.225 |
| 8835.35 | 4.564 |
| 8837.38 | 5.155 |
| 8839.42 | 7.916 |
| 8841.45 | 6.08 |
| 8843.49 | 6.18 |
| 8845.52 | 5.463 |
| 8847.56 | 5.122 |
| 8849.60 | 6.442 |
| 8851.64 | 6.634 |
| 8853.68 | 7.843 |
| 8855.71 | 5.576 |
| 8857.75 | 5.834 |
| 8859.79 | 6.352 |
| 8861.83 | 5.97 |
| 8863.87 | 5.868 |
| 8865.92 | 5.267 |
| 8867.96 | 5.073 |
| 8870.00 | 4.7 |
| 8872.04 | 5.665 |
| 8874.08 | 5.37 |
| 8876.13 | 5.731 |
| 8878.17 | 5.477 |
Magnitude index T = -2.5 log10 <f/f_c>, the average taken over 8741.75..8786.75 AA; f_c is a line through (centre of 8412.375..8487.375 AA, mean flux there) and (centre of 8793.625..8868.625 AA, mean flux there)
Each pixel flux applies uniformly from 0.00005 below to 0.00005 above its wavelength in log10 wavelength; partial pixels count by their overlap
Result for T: 0.12 mag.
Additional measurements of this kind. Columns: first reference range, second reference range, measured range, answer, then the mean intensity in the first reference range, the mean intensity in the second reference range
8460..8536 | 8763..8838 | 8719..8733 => 0.05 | 6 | 5.6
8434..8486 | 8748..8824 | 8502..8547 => 0.09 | 6.62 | 5.48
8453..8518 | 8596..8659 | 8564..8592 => 0.06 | 6.34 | 6.36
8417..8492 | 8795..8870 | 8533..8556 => 0.17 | 7.25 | 5.82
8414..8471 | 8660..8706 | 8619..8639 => -0.17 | 7.76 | 5.55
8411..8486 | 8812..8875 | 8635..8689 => 0.06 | 7.32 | 5.8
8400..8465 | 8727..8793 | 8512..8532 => 0.20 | 7.83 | 5.45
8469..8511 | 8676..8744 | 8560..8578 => -0.04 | 6.07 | 5.37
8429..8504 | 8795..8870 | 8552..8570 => 0.13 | 6.91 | 5.82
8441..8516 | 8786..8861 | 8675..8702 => 0.13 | 6.38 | 5.79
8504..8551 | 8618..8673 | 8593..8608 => 0.13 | 5.83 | 6.63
